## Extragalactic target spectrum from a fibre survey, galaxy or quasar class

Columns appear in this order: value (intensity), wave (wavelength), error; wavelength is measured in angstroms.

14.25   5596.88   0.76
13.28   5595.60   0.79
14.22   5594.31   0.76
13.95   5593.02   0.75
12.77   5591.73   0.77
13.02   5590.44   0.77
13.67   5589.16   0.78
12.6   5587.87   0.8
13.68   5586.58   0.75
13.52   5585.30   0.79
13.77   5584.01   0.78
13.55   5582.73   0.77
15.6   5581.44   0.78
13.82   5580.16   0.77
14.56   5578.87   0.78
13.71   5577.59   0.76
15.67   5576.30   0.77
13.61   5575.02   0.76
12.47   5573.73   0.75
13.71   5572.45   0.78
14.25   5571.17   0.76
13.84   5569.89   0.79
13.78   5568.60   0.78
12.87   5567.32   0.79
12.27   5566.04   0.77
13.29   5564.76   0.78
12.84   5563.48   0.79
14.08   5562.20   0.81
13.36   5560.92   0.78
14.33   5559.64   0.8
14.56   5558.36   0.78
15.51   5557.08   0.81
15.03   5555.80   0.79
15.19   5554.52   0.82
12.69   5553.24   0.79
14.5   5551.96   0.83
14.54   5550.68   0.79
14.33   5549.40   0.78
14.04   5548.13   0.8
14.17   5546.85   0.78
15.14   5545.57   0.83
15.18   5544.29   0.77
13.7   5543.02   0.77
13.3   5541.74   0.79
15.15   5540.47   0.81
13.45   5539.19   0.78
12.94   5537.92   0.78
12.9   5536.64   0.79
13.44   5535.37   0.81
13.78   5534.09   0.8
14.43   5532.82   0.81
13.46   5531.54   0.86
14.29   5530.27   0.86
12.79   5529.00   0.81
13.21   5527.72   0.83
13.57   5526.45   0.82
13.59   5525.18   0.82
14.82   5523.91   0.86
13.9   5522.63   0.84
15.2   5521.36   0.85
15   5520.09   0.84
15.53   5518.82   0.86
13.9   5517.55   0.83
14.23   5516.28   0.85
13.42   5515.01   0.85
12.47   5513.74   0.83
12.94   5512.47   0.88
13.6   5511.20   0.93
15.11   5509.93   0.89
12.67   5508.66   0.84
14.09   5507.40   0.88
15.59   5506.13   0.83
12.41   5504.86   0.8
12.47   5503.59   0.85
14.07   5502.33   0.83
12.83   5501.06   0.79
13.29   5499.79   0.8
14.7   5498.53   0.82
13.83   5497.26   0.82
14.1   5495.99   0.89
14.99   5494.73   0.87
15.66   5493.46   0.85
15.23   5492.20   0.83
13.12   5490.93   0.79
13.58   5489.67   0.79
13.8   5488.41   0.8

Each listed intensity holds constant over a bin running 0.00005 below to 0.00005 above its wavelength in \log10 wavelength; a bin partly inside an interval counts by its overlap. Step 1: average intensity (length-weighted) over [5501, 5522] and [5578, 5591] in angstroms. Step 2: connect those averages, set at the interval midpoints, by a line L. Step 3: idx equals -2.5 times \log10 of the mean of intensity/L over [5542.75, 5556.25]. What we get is -0.04 mag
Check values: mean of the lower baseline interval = 13.9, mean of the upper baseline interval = 13.8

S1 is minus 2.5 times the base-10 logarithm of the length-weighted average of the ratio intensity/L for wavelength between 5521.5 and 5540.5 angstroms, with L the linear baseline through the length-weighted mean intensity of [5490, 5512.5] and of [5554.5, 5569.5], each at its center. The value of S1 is 0.02 mag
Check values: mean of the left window 13.9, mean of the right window 13.9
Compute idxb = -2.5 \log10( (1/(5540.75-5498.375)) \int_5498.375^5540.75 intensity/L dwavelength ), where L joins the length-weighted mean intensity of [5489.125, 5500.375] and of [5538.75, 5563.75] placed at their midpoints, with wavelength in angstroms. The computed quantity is 0.04 mag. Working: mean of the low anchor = 14.3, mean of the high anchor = 14.3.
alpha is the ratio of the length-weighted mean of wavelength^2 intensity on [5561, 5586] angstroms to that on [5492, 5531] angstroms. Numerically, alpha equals 1.01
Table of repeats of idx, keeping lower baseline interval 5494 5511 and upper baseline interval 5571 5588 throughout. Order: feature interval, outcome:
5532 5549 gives -0.006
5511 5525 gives -0.017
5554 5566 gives -0.018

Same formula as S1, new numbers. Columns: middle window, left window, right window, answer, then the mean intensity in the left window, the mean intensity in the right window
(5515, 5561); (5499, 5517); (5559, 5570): -0.05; 13.5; 13.4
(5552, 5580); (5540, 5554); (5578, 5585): 0.03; 14.2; 14.2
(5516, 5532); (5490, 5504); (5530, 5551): -0.01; 14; 14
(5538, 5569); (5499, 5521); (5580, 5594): -0.03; 13.8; 13.6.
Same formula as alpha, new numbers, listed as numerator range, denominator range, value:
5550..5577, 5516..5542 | 1.01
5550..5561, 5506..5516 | 1.08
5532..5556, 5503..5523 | 1.02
